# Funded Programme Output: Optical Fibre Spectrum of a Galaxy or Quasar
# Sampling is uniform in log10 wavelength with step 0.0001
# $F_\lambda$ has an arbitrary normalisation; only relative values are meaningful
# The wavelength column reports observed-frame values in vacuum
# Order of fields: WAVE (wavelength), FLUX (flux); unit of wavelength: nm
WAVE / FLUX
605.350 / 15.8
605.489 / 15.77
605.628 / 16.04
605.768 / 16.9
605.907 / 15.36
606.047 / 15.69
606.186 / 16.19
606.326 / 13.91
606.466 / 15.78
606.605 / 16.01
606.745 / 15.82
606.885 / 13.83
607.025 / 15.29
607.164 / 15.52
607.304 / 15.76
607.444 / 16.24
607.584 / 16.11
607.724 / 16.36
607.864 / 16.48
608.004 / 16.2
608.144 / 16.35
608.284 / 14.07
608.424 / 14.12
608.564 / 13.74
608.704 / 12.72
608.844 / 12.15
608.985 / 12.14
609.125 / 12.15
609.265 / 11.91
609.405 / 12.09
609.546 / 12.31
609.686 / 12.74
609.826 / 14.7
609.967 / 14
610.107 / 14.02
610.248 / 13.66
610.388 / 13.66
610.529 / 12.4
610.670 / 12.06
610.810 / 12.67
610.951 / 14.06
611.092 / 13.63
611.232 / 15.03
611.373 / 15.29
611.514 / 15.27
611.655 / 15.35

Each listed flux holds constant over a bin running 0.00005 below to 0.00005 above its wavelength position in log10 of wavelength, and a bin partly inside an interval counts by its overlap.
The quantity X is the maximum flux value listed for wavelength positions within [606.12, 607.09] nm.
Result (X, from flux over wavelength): 16.19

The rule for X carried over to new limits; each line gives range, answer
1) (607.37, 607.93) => 16.48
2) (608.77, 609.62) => 12.31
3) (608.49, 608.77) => 13.74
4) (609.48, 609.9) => 14.7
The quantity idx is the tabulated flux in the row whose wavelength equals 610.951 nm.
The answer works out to 14.06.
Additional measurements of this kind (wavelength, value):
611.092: 13.63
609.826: 14.7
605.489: 15.77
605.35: 15.8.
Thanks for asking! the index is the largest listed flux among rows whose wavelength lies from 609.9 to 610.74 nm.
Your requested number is 14.02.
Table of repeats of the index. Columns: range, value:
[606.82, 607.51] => 16.24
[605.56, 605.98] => 16.9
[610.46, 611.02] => 14.06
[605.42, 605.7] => 16.04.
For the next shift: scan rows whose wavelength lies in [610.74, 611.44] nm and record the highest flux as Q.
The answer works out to 15.29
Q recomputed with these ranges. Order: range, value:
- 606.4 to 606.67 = 16.01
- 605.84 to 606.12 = 15.69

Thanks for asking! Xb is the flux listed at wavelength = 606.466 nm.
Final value 15.78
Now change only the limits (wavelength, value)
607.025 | 15.29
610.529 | 12.4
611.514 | 15.27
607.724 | 16.36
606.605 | 16.01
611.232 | 15.03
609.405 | 12.09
